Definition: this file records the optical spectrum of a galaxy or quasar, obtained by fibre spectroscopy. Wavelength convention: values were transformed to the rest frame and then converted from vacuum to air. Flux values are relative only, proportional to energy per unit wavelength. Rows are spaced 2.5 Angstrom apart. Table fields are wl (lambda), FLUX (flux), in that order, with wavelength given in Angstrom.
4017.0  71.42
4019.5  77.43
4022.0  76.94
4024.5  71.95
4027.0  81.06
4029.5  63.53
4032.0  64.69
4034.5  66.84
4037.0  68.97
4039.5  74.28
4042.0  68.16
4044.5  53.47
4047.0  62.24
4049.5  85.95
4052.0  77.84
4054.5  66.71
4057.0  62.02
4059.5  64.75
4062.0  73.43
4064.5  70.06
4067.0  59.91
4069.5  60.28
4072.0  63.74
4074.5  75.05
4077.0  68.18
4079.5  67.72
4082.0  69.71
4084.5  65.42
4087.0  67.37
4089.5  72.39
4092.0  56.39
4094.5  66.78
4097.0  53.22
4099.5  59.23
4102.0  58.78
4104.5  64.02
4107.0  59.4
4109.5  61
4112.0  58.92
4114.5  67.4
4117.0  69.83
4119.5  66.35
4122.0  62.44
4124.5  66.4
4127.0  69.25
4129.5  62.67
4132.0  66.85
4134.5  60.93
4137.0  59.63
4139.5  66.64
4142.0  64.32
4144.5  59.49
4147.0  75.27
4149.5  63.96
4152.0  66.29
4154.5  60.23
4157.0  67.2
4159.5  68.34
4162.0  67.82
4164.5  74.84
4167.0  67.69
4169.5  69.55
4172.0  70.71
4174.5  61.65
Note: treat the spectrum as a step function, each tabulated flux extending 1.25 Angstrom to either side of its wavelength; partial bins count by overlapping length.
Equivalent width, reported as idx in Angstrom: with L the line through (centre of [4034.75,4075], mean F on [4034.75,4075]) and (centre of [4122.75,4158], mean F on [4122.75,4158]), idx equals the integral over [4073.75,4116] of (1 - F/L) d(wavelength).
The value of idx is 1.5 Angstrom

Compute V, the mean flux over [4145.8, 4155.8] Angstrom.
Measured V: 66.4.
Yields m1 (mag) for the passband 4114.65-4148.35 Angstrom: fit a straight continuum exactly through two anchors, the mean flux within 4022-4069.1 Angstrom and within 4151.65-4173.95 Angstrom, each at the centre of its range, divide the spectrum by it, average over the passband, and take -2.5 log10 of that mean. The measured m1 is 0.04 mag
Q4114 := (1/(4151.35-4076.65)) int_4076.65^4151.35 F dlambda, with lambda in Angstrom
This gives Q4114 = 64.3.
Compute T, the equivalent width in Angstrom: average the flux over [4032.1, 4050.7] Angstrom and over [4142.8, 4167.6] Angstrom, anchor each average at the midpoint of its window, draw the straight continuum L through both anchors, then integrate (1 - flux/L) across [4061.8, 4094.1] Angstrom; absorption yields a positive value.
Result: 0.6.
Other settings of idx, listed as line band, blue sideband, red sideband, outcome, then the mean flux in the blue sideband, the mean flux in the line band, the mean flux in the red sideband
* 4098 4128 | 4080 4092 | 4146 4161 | 1.6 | 67.4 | 63.5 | 66.8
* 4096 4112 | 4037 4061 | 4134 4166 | 1.8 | 68.5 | 59.3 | 65.9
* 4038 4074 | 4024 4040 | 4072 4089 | 0.9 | 69.9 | 67.5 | 68.7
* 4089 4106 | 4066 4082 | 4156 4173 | 1.5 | 66.2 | 61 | 69.5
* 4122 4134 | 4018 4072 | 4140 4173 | 0.4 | 69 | 65.6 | 67.3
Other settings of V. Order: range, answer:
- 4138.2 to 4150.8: 65.9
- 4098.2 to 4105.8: 60.6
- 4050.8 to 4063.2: 68.9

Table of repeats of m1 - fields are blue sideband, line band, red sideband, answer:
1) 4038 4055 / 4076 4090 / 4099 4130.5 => -0.028 mag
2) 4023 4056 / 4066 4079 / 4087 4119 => 0.005 mag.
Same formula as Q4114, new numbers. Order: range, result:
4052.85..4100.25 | 65.6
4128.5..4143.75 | 63.4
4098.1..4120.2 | 62.6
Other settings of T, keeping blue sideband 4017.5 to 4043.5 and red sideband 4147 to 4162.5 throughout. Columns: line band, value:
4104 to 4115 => 1.0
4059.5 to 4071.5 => 0.7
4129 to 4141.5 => 0.7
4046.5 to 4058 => -0.2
